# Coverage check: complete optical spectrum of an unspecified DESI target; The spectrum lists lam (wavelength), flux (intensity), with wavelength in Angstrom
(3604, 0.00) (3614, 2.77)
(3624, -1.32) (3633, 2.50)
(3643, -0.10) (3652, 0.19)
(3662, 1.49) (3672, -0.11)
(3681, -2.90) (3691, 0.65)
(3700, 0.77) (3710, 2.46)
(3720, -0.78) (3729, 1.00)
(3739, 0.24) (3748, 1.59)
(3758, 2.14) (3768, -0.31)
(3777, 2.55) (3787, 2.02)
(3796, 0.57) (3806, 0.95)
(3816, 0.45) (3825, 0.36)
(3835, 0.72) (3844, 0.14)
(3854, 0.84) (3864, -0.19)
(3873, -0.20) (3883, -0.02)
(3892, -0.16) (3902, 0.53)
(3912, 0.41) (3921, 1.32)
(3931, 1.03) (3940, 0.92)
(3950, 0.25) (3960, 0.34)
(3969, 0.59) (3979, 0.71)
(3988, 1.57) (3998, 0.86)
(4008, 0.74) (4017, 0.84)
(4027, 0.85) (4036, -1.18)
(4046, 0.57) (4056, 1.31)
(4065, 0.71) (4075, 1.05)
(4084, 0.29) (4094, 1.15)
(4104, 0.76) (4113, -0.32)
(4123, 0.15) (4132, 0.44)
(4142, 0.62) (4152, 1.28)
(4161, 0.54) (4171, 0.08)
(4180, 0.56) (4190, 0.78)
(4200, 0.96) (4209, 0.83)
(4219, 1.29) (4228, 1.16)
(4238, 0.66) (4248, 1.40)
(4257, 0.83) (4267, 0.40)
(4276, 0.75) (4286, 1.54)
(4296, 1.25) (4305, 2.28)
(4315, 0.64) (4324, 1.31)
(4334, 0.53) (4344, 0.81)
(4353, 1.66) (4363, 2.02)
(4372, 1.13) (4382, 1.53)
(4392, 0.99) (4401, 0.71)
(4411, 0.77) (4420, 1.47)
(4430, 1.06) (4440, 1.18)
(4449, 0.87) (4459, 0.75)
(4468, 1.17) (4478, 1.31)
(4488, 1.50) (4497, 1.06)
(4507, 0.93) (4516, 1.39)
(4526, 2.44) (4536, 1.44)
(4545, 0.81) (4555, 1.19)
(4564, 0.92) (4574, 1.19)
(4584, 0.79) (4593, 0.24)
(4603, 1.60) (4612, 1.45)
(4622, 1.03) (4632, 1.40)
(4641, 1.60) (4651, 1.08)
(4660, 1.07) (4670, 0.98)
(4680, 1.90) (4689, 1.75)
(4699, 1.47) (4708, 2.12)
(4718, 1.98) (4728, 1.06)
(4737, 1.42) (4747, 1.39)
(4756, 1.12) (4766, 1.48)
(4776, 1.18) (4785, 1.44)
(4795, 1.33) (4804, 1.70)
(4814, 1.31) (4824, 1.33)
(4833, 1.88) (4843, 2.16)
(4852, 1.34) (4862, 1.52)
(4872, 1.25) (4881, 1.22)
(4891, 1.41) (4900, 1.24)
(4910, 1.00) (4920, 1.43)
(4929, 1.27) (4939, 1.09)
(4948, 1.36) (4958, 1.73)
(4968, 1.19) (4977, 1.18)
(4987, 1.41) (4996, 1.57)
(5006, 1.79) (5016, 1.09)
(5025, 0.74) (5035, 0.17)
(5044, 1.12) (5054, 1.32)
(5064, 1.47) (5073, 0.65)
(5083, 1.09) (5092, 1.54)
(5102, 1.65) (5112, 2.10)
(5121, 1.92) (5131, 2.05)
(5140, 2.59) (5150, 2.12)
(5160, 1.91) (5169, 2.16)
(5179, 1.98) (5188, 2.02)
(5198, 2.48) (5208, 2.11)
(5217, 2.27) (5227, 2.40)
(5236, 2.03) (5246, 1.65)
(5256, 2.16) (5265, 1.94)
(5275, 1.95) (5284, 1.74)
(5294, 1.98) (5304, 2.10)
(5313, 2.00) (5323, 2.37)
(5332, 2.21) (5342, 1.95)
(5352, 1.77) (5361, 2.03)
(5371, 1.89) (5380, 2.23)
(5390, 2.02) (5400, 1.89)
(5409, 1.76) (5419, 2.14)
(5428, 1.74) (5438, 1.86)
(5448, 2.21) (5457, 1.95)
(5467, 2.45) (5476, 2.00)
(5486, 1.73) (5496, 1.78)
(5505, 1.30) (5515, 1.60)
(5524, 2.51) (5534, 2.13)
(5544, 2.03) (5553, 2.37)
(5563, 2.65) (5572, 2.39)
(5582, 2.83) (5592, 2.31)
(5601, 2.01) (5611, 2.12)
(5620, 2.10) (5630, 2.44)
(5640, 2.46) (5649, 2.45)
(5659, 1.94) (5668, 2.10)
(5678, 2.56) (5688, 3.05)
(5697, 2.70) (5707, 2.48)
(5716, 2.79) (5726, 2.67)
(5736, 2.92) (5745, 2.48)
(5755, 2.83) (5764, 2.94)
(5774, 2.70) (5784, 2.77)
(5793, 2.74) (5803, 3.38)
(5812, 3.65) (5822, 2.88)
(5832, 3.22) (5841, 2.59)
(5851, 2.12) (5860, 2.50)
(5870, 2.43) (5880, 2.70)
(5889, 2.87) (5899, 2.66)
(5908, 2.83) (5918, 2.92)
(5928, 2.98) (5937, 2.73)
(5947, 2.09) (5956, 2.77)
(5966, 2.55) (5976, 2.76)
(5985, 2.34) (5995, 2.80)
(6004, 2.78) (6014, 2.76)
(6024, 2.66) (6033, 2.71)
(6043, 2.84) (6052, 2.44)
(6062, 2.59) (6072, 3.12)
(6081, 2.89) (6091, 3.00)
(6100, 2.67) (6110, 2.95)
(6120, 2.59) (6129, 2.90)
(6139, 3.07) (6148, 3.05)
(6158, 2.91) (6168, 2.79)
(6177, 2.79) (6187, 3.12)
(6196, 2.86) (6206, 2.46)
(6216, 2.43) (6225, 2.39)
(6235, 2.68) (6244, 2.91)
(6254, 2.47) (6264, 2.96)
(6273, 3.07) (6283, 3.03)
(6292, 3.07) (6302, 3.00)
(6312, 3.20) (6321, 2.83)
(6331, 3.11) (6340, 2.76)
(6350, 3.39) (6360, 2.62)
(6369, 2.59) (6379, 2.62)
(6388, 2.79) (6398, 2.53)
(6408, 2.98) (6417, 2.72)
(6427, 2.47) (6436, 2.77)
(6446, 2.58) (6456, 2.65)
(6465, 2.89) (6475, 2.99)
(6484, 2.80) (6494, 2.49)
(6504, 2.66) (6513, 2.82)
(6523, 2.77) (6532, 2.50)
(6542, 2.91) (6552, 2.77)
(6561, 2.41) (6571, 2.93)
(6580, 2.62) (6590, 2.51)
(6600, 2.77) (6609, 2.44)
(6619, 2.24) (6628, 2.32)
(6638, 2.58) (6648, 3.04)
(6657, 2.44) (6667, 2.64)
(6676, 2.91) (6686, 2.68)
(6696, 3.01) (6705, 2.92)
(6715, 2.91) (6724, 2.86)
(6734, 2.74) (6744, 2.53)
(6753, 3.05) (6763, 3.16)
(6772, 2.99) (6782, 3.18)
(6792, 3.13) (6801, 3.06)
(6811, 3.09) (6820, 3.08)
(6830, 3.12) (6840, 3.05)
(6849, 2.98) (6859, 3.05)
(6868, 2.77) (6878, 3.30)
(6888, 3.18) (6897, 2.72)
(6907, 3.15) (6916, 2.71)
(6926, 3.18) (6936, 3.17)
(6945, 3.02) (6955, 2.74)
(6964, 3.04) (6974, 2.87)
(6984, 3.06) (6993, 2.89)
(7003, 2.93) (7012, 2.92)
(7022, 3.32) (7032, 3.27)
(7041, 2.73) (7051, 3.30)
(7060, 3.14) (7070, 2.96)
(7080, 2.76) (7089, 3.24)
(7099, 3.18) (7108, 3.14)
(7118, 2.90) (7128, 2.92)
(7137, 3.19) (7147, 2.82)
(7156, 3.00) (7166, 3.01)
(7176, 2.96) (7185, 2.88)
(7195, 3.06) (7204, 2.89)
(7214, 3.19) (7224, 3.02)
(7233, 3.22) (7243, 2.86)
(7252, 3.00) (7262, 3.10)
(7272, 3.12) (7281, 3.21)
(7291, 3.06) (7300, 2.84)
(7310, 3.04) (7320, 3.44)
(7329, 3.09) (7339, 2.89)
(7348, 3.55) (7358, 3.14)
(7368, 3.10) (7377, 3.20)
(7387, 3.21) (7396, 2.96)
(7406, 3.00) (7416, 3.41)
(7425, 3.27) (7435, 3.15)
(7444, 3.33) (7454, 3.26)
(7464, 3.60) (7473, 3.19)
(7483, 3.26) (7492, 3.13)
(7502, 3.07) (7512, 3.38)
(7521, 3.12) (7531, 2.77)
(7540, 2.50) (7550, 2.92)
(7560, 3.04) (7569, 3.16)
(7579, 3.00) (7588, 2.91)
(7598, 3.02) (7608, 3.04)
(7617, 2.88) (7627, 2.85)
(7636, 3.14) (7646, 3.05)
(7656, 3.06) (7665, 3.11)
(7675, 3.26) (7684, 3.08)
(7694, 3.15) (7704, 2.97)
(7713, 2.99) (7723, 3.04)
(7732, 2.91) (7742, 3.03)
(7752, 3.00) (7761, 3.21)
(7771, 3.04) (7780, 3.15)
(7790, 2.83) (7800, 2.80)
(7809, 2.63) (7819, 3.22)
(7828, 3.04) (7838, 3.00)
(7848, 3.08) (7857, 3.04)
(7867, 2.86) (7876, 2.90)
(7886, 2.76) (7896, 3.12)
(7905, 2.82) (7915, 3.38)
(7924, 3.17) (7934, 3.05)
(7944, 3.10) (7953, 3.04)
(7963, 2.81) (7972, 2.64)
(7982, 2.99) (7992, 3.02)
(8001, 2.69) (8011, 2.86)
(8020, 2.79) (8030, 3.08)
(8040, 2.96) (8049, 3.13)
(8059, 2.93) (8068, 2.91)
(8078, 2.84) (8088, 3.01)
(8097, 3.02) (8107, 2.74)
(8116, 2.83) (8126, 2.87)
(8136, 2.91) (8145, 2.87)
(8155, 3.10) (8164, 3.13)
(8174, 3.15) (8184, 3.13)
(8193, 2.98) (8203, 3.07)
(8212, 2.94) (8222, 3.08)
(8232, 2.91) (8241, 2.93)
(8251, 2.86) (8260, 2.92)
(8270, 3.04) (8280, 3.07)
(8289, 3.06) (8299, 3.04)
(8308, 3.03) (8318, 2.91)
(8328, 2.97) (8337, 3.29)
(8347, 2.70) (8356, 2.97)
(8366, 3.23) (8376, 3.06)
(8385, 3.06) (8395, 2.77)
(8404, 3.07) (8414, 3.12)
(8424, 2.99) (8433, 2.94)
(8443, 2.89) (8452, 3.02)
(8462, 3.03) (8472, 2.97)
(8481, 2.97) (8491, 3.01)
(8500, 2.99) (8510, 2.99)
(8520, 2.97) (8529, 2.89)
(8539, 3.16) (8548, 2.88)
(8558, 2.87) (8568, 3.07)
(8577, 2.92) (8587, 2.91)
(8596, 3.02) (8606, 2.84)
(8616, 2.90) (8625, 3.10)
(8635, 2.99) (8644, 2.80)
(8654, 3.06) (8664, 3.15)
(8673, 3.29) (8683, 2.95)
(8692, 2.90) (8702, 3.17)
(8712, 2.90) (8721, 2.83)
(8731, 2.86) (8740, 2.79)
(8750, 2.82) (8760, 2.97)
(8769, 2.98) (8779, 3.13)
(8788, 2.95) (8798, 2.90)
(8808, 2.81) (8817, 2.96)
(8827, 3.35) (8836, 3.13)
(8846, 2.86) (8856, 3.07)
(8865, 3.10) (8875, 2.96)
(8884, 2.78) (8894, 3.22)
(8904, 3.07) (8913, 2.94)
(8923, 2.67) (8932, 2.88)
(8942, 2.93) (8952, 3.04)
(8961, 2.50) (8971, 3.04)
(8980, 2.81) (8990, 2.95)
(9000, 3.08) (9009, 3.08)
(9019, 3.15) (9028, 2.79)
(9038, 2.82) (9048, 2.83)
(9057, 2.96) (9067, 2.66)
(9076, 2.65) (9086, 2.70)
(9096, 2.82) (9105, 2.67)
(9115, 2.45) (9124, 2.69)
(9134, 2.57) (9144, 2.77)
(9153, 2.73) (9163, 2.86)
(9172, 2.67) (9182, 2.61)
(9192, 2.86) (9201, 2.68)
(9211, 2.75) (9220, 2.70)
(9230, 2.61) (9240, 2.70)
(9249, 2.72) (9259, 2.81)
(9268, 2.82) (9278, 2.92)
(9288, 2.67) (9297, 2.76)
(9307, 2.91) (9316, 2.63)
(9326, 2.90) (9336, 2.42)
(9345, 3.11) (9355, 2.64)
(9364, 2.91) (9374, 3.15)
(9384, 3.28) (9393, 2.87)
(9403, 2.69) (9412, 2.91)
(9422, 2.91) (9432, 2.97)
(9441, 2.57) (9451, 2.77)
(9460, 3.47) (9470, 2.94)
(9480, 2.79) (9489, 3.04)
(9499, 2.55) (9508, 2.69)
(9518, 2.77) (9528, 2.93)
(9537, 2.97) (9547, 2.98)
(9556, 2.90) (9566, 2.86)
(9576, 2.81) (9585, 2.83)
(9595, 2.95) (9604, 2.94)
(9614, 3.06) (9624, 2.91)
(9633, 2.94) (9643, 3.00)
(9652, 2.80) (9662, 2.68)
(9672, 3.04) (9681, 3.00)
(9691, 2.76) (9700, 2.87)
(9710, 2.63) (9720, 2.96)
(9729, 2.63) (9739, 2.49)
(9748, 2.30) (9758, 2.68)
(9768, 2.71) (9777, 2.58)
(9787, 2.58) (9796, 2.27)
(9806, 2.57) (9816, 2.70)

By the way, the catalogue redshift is 0.279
